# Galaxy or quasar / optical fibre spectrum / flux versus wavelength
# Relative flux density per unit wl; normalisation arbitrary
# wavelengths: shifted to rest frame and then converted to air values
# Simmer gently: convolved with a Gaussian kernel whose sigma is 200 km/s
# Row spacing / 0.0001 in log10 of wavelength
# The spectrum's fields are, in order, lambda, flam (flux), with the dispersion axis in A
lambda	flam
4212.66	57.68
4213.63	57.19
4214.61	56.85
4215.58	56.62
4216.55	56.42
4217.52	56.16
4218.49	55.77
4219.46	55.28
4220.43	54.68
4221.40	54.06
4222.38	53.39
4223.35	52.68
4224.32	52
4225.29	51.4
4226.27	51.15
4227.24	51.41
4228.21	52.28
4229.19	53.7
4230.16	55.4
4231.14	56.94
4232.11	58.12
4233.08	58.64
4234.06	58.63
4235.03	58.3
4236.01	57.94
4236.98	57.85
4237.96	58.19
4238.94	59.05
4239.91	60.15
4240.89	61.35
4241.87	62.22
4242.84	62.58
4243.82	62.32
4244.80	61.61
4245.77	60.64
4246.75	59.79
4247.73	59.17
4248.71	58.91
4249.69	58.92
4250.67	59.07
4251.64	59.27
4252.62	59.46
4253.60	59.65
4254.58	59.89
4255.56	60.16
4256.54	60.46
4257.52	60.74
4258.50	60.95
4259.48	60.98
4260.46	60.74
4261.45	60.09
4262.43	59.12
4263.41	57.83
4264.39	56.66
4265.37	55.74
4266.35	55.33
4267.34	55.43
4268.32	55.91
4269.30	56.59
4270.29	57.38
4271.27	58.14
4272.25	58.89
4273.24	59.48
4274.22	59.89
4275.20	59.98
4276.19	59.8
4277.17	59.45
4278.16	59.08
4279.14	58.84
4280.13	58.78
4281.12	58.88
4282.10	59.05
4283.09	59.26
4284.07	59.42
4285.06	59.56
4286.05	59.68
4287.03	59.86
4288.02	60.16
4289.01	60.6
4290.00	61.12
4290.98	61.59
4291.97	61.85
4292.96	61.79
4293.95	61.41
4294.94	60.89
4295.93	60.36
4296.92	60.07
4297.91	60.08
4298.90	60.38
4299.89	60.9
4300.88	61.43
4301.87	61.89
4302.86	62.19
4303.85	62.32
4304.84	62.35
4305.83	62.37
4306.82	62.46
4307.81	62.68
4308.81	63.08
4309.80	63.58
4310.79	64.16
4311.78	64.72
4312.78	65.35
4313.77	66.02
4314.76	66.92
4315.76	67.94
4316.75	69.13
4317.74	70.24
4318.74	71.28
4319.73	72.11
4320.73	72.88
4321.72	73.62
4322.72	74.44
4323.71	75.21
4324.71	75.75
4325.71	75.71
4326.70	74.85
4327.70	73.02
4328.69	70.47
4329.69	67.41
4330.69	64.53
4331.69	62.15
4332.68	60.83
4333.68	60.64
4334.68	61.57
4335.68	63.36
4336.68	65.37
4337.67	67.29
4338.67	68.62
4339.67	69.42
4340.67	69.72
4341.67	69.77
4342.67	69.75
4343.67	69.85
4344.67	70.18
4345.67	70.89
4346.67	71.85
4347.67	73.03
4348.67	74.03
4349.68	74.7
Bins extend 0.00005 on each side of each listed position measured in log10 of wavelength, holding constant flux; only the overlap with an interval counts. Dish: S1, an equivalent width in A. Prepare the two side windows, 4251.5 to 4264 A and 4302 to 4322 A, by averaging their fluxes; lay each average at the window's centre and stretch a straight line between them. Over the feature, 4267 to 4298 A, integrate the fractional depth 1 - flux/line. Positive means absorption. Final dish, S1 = 1.61 A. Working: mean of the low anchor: 59.9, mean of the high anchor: 66.1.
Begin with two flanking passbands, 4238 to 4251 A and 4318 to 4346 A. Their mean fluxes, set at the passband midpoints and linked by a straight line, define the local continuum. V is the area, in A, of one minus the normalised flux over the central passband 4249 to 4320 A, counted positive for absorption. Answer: 3.8 A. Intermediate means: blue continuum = 60.4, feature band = 61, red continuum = 69.3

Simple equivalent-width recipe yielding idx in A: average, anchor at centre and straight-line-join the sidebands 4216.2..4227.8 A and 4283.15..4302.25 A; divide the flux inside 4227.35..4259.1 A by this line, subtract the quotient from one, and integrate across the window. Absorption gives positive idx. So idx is -1.9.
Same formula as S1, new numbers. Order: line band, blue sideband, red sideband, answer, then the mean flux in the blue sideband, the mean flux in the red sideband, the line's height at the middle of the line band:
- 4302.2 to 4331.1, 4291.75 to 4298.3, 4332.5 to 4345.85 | -1.92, 60.8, 67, 63.9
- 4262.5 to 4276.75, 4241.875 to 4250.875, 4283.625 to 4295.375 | 0.67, 60.5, 60.6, 60.6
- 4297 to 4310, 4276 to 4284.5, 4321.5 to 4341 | 0.33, 59.2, 68.6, 63.5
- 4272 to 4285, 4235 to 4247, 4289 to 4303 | 0.32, 60.2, 61.1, 60.8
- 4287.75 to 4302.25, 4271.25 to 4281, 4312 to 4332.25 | 0.64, 59.2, 70.3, 63.8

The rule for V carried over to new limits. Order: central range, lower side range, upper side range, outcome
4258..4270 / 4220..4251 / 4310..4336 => 0.59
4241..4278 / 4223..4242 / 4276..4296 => -0.72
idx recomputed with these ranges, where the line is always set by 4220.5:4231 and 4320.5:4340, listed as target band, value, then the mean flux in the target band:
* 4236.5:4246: -0.91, 60.6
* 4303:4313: 0.34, 63.2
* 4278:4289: 0.41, 59.4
